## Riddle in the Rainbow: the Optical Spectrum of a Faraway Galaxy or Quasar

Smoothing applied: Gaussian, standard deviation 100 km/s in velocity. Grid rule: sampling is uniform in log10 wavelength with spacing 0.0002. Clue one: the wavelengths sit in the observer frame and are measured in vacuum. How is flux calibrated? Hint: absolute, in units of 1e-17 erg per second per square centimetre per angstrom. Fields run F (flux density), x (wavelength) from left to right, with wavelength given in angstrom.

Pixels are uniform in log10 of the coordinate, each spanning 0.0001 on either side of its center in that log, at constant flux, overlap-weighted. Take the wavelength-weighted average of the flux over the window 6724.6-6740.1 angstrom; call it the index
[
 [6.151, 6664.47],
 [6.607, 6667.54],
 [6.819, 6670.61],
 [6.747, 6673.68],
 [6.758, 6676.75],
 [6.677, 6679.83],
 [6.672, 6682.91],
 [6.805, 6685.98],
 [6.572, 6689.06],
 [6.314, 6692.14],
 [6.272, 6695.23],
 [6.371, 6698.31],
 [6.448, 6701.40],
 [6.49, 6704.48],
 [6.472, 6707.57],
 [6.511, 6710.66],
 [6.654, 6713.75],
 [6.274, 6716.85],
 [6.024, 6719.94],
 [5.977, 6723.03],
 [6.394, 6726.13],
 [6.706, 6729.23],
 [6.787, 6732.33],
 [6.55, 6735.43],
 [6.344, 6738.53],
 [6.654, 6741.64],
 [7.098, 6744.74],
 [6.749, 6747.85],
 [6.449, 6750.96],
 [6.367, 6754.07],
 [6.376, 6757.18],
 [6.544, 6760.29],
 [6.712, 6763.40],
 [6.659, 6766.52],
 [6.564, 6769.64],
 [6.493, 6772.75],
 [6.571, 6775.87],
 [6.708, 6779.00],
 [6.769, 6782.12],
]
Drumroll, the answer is 6.55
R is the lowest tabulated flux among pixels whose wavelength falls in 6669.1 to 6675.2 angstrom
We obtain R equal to 6.747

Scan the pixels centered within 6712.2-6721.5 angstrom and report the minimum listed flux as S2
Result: 6.024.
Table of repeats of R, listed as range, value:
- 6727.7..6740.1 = 6.344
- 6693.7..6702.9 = 6.272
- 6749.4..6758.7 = 6.367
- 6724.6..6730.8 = 6.394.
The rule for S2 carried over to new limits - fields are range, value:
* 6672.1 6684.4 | 6.672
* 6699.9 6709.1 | 6.448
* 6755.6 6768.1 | 6.376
